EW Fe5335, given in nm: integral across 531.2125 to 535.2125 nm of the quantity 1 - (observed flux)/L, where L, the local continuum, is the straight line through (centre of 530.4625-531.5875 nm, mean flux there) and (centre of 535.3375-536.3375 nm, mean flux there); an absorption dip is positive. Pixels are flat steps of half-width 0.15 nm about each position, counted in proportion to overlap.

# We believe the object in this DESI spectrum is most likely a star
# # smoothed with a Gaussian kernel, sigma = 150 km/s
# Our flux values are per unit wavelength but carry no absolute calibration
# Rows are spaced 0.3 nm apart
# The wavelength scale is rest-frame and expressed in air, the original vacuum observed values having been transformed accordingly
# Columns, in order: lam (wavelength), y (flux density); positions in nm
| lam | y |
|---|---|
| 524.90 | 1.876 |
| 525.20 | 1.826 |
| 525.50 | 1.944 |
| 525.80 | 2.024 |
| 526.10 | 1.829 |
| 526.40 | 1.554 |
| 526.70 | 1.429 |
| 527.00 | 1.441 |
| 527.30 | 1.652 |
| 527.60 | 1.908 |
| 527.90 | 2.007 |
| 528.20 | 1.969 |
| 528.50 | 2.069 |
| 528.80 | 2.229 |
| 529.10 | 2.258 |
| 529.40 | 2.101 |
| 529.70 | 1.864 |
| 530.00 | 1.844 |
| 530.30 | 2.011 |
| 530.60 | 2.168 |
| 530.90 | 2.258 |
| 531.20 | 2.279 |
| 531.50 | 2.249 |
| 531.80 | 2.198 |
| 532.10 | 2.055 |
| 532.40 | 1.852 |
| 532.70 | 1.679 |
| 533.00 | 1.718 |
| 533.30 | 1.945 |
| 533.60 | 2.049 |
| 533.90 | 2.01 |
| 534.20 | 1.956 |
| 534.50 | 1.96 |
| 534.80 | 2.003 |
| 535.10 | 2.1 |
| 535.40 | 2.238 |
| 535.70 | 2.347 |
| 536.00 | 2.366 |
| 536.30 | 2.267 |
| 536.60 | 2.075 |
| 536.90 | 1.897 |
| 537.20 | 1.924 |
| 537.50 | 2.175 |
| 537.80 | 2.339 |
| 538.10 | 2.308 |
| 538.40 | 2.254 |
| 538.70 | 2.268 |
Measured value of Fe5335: 0.49 nm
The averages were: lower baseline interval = 2.24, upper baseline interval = 2.31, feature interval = 1.99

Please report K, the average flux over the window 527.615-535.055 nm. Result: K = 2.03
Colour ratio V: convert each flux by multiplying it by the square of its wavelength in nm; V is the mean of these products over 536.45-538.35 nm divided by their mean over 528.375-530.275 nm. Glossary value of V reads 1.07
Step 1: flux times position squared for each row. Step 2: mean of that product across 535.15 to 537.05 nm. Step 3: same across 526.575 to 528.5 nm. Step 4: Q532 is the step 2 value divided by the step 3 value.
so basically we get 1.28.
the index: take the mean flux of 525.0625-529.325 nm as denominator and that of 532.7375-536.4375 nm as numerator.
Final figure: 1.10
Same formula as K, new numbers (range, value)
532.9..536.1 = 2.06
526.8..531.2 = 1.99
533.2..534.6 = 1.99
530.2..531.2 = 2.17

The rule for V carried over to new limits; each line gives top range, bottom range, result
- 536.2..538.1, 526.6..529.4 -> 1.15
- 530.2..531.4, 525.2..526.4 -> 1.19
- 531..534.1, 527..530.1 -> 1.04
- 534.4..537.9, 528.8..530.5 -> 1.08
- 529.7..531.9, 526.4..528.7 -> 1.21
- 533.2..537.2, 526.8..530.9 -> 1.09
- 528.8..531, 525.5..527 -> 1.24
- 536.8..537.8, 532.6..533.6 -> 1.14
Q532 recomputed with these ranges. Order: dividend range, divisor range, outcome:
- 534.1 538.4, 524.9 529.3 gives 1.19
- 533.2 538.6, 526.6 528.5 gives 1.24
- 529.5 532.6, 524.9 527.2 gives 1.22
